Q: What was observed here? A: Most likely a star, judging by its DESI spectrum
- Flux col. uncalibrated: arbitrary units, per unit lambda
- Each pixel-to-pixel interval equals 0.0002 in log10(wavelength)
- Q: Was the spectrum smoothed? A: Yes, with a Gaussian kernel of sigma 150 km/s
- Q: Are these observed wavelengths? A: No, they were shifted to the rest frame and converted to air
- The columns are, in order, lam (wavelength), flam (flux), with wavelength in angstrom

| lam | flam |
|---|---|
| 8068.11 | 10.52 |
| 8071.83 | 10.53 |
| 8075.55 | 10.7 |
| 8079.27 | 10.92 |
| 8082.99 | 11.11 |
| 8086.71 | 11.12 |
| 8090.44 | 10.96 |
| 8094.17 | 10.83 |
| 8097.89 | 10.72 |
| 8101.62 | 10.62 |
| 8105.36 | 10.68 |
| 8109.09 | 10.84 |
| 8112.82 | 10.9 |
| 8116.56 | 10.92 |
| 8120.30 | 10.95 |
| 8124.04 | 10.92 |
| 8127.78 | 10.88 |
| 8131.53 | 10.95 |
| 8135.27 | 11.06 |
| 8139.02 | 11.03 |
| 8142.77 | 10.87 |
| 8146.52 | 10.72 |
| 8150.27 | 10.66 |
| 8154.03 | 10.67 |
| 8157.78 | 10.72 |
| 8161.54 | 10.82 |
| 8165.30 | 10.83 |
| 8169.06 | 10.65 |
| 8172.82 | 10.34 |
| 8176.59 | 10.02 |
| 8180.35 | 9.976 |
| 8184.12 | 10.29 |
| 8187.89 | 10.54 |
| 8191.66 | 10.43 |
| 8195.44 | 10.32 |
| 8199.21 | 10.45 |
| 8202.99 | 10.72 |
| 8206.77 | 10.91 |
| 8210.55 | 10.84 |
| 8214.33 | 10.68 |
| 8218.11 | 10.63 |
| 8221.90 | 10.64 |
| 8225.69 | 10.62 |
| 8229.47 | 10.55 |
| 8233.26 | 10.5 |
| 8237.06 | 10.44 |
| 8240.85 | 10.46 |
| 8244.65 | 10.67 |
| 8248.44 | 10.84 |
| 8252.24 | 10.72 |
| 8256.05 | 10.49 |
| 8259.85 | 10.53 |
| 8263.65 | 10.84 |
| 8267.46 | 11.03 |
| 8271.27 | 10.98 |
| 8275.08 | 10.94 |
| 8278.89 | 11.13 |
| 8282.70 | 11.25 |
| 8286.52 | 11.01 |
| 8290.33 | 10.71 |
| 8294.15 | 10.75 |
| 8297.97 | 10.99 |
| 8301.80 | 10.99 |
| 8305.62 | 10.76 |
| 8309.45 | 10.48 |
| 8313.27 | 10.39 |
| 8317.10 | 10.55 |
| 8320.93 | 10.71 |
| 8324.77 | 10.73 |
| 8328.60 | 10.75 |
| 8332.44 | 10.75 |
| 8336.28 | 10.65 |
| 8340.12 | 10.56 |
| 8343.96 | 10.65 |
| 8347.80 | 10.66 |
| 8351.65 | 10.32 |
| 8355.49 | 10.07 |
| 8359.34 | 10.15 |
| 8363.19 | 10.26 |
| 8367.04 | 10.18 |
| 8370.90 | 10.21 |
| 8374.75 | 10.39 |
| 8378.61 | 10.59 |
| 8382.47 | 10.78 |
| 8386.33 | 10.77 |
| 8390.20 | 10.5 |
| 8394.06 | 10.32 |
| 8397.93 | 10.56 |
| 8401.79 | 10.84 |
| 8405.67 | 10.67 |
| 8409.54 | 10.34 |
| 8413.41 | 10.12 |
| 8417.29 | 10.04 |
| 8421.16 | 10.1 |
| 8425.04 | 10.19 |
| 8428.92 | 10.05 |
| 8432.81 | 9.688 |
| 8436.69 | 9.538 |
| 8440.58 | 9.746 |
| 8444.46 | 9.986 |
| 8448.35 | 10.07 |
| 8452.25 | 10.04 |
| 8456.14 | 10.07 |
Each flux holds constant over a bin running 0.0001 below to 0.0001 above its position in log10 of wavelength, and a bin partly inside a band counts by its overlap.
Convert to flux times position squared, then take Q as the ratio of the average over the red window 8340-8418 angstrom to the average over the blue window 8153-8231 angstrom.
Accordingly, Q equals 1.0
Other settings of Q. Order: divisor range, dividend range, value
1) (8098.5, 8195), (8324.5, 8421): 1.03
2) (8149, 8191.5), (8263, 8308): 1.07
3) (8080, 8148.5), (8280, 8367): 1.03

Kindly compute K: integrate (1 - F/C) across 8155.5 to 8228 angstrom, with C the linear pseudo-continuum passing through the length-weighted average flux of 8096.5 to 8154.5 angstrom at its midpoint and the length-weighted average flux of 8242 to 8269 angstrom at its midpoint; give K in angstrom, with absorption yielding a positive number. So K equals 1.5 angstrom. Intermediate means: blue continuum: 10.8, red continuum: 10.7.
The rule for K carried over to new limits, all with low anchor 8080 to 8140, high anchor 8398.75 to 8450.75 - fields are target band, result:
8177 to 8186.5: 0.5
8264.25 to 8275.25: -0.5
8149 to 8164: 0.1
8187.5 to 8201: 0.3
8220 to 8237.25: 0.1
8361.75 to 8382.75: -0.3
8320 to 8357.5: -0.9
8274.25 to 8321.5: -1.8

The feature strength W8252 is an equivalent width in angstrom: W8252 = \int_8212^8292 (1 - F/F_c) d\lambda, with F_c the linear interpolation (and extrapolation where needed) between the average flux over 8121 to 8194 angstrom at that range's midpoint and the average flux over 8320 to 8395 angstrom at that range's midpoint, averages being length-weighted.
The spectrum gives -1.26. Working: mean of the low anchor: 10.7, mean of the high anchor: 10.5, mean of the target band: 10.7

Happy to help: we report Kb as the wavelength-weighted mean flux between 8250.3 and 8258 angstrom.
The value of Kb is 10.6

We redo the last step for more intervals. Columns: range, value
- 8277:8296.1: 11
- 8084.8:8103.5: 10.8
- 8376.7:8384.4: 10.7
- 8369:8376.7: 10.3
